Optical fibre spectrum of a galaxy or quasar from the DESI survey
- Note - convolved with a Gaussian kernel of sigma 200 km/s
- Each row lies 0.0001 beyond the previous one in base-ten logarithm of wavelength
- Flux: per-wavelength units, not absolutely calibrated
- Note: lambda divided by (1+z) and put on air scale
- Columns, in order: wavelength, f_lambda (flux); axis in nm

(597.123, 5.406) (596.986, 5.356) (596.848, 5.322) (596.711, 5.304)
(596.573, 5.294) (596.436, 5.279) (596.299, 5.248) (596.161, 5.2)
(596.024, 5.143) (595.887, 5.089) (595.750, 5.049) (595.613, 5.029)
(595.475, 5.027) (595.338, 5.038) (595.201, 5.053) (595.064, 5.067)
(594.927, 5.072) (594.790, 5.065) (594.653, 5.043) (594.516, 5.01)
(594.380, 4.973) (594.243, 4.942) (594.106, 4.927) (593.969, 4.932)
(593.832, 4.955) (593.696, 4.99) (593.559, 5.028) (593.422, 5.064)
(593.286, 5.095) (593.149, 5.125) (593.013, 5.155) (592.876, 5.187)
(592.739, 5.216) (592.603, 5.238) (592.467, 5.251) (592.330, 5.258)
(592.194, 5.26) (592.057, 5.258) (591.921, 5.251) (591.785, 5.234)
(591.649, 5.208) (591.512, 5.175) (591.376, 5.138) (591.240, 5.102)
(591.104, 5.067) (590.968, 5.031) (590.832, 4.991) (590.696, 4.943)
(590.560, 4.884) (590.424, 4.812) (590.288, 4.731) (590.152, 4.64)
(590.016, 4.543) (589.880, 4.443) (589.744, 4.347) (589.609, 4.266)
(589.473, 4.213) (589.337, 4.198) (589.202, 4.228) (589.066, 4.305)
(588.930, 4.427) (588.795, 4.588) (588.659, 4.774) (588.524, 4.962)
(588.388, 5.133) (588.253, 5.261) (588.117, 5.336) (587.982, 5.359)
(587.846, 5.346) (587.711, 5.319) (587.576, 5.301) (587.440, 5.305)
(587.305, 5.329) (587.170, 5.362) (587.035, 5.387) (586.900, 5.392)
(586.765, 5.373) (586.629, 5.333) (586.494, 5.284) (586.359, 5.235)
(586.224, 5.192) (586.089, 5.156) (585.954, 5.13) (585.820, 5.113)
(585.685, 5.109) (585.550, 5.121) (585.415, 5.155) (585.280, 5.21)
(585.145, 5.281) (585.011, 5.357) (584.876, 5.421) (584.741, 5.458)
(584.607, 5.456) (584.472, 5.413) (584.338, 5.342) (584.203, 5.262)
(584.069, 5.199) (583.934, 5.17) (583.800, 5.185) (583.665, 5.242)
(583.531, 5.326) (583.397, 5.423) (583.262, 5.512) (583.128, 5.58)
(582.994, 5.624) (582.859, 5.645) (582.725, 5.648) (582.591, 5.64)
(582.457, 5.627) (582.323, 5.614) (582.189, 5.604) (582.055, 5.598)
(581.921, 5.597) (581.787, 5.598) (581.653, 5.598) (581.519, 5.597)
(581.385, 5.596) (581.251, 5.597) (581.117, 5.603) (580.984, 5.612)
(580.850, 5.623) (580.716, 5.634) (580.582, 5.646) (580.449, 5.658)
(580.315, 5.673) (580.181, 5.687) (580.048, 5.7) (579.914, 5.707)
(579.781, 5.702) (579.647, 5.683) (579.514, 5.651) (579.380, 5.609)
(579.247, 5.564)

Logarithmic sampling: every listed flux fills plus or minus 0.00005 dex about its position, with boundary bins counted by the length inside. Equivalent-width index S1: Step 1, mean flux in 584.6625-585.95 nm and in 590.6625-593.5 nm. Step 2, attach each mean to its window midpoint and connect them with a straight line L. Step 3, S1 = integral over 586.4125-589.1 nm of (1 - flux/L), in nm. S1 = 0.03 nm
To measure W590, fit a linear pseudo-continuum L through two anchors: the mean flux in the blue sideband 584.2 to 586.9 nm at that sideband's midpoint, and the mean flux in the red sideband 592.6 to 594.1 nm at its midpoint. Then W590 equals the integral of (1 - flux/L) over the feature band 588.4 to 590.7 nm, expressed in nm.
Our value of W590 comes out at 0.28 nm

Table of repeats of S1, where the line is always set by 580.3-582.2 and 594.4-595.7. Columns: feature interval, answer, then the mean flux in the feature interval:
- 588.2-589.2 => 0.11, 4.73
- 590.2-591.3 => 0.06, 4.94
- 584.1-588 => 0.09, 5.29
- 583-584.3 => 0.04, 5.34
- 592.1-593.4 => -0.01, 5.19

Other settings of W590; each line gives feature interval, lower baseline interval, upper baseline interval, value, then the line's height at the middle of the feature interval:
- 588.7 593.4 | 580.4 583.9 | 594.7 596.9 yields 0.359 nm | 5.29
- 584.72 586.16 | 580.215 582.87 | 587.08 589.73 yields -0.004 nm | 5.21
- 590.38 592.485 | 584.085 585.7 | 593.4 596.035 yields -0.001 nm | 5.12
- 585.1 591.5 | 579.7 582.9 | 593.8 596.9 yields 0.456 nm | 5.36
